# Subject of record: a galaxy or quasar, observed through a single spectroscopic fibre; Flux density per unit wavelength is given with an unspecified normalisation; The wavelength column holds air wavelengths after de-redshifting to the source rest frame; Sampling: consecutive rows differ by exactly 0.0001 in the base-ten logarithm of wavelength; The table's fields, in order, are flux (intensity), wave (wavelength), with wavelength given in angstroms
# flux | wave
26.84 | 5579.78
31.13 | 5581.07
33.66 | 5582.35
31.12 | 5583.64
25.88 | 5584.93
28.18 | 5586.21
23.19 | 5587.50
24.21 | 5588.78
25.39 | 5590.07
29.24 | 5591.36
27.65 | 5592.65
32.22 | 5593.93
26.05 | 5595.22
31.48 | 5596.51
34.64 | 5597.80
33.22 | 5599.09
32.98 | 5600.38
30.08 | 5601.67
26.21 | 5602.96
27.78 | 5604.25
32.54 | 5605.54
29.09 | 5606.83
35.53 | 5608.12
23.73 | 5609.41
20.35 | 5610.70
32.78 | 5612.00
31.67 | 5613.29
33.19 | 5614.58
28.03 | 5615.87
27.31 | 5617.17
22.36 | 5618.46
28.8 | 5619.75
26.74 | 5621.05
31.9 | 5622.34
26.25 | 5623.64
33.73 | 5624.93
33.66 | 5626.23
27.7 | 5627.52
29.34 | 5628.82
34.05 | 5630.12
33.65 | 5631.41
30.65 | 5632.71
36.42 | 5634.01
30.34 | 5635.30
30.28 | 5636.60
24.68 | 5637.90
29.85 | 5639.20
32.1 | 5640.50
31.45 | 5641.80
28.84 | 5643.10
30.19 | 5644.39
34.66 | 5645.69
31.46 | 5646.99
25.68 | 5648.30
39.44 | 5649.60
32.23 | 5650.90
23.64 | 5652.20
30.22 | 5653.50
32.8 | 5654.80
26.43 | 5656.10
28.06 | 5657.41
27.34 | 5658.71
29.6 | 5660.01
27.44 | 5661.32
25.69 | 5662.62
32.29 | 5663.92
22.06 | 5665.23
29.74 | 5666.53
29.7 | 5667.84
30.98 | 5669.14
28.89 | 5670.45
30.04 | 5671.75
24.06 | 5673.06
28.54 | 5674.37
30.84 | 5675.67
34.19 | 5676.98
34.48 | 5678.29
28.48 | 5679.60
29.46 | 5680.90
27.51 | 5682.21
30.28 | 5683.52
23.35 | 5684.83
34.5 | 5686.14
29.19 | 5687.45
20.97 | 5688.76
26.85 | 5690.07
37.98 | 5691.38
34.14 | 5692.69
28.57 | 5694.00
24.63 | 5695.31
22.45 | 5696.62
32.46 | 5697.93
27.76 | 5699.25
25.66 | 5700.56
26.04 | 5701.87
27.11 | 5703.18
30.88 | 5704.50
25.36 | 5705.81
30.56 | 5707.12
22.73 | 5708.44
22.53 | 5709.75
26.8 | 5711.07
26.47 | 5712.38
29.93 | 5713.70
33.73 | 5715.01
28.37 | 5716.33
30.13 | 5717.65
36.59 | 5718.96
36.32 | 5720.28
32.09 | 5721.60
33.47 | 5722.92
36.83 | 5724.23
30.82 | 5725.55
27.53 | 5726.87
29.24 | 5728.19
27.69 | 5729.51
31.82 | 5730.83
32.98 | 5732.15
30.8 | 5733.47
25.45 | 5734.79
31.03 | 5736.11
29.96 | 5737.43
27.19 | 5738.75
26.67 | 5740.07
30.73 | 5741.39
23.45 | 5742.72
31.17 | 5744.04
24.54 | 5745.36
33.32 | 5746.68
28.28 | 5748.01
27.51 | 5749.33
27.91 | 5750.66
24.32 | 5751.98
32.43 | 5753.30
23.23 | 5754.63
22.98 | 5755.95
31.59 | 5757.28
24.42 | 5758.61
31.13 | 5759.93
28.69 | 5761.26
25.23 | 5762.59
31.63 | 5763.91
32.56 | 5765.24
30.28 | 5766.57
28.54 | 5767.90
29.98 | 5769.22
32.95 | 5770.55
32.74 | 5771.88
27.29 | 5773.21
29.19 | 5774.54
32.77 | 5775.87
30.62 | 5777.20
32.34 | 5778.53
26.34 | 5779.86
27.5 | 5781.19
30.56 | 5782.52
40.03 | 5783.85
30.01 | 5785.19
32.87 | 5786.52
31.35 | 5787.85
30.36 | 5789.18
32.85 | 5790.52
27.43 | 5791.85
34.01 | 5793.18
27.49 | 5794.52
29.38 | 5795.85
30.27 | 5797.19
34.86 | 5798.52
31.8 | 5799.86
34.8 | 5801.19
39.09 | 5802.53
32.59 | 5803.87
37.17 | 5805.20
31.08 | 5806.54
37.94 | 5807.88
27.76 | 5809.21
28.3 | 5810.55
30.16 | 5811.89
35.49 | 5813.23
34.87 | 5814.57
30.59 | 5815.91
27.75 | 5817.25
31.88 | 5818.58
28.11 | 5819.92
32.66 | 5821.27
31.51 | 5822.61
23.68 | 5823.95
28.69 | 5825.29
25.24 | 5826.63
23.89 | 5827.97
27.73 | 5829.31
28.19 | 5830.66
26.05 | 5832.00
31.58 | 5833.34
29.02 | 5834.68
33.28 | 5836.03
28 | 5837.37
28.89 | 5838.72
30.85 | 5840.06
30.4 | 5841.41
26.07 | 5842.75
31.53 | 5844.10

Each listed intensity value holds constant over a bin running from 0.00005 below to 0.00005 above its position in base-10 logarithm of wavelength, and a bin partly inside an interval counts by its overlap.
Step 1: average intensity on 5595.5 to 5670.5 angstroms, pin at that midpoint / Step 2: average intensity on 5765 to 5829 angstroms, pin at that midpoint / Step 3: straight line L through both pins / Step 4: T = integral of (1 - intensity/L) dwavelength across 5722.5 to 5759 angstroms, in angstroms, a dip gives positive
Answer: 2.1 angstroms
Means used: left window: 29.8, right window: 31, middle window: 28.8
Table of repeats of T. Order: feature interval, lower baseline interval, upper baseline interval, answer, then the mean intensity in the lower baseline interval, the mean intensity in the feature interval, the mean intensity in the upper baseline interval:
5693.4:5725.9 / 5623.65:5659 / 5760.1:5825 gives 1.9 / 30.7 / 29.1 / 31.2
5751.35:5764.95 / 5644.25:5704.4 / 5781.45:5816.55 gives 1.6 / 29.1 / 27.7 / 32.4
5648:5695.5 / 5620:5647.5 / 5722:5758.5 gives 1.4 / 30.8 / 29.3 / 28.9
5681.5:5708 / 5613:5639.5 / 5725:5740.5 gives 1.1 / 30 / 28.3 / 29.3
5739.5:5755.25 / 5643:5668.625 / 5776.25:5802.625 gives 1.6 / 29.4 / 27.8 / 31.6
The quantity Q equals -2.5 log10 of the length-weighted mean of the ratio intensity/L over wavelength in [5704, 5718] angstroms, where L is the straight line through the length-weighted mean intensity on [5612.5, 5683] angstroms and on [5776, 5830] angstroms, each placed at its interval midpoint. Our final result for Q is 0.09 mag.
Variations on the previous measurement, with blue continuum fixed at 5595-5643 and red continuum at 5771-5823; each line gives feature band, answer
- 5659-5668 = 0.09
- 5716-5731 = -0.03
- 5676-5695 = 0.03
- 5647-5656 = 0.00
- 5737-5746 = 0.13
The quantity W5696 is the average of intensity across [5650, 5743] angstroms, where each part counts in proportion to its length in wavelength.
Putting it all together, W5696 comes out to 29.1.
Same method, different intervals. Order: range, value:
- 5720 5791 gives 29.8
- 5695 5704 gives 26.7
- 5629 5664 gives 30.3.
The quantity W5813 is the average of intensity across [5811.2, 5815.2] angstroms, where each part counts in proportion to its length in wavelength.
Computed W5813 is 33.4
